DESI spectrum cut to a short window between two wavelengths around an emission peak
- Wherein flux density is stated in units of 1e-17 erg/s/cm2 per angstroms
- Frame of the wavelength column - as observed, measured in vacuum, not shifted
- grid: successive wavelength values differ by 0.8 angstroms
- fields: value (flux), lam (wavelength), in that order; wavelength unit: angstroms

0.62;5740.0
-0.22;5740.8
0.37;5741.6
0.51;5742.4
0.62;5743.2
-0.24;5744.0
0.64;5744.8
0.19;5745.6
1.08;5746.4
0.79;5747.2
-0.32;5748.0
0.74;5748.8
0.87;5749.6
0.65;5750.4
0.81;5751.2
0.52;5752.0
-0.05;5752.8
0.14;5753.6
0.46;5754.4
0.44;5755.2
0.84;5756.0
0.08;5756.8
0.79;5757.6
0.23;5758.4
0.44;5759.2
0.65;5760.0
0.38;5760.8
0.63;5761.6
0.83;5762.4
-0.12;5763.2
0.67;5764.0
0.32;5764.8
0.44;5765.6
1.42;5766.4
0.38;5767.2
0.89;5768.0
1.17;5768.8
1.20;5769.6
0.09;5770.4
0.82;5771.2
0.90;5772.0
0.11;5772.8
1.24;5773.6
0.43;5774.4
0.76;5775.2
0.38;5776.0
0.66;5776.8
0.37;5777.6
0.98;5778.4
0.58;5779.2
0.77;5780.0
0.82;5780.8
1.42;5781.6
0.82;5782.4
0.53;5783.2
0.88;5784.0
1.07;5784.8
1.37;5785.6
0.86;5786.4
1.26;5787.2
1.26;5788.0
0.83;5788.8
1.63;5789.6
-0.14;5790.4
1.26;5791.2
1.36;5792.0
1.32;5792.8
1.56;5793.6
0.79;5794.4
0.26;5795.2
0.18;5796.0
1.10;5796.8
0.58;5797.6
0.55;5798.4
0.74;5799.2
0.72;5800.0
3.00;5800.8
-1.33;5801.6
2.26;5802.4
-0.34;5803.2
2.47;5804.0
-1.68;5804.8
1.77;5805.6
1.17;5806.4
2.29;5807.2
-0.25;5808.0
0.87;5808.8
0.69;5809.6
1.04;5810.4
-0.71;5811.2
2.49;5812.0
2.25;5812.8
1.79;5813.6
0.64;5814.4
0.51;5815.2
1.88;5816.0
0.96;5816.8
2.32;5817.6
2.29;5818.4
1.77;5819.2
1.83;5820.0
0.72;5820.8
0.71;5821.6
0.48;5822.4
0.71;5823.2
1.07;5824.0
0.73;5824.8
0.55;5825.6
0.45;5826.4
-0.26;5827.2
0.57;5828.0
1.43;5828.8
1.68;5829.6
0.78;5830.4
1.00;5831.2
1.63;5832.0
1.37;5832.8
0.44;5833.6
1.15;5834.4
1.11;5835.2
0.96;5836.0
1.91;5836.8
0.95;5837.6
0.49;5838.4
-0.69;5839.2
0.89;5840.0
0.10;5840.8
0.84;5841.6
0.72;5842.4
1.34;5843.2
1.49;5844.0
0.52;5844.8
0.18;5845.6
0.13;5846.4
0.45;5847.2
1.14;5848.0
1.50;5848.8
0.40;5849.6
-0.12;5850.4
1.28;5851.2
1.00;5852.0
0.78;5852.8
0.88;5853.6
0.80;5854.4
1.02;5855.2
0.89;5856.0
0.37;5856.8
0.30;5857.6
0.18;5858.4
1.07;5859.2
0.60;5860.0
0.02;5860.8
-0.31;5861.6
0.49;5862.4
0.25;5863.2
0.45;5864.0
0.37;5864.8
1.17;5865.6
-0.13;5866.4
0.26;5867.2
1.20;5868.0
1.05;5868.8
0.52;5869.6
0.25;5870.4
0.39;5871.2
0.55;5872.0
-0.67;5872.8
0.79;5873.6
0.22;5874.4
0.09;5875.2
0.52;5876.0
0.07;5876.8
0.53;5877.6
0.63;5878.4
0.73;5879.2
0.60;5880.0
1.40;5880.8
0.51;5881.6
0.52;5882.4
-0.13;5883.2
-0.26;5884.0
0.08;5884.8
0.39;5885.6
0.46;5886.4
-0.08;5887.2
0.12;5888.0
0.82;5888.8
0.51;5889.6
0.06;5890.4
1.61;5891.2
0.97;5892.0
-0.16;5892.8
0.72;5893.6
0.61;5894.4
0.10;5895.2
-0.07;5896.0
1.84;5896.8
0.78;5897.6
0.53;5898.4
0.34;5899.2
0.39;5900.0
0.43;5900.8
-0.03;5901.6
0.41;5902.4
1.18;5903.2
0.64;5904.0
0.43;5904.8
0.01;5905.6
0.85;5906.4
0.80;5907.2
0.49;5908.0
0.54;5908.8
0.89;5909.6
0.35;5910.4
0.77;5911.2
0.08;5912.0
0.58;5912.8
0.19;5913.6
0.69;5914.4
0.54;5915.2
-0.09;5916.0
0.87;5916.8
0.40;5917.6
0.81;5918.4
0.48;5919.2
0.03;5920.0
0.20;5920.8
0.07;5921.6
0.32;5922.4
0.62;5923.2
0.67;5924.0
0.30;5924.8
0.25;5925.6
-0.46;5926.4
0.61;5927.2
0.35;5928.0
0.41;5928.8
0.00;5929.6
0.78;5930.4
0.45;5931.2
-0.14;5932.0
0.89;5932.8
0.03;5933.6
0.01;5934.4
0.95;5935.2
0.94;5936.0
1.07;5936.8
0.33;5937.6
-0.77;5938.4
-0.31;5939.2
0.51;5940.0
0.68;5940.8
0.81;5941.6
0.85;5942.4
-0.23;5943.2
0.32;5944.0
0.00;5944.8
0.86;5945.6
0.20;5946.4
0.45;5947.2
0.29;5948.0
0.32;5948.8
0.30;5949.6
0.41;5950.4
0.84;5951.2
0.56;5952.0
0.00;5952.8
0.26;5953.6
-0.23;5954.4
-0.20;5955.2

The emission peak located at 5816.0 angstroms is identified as Mg II 2798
